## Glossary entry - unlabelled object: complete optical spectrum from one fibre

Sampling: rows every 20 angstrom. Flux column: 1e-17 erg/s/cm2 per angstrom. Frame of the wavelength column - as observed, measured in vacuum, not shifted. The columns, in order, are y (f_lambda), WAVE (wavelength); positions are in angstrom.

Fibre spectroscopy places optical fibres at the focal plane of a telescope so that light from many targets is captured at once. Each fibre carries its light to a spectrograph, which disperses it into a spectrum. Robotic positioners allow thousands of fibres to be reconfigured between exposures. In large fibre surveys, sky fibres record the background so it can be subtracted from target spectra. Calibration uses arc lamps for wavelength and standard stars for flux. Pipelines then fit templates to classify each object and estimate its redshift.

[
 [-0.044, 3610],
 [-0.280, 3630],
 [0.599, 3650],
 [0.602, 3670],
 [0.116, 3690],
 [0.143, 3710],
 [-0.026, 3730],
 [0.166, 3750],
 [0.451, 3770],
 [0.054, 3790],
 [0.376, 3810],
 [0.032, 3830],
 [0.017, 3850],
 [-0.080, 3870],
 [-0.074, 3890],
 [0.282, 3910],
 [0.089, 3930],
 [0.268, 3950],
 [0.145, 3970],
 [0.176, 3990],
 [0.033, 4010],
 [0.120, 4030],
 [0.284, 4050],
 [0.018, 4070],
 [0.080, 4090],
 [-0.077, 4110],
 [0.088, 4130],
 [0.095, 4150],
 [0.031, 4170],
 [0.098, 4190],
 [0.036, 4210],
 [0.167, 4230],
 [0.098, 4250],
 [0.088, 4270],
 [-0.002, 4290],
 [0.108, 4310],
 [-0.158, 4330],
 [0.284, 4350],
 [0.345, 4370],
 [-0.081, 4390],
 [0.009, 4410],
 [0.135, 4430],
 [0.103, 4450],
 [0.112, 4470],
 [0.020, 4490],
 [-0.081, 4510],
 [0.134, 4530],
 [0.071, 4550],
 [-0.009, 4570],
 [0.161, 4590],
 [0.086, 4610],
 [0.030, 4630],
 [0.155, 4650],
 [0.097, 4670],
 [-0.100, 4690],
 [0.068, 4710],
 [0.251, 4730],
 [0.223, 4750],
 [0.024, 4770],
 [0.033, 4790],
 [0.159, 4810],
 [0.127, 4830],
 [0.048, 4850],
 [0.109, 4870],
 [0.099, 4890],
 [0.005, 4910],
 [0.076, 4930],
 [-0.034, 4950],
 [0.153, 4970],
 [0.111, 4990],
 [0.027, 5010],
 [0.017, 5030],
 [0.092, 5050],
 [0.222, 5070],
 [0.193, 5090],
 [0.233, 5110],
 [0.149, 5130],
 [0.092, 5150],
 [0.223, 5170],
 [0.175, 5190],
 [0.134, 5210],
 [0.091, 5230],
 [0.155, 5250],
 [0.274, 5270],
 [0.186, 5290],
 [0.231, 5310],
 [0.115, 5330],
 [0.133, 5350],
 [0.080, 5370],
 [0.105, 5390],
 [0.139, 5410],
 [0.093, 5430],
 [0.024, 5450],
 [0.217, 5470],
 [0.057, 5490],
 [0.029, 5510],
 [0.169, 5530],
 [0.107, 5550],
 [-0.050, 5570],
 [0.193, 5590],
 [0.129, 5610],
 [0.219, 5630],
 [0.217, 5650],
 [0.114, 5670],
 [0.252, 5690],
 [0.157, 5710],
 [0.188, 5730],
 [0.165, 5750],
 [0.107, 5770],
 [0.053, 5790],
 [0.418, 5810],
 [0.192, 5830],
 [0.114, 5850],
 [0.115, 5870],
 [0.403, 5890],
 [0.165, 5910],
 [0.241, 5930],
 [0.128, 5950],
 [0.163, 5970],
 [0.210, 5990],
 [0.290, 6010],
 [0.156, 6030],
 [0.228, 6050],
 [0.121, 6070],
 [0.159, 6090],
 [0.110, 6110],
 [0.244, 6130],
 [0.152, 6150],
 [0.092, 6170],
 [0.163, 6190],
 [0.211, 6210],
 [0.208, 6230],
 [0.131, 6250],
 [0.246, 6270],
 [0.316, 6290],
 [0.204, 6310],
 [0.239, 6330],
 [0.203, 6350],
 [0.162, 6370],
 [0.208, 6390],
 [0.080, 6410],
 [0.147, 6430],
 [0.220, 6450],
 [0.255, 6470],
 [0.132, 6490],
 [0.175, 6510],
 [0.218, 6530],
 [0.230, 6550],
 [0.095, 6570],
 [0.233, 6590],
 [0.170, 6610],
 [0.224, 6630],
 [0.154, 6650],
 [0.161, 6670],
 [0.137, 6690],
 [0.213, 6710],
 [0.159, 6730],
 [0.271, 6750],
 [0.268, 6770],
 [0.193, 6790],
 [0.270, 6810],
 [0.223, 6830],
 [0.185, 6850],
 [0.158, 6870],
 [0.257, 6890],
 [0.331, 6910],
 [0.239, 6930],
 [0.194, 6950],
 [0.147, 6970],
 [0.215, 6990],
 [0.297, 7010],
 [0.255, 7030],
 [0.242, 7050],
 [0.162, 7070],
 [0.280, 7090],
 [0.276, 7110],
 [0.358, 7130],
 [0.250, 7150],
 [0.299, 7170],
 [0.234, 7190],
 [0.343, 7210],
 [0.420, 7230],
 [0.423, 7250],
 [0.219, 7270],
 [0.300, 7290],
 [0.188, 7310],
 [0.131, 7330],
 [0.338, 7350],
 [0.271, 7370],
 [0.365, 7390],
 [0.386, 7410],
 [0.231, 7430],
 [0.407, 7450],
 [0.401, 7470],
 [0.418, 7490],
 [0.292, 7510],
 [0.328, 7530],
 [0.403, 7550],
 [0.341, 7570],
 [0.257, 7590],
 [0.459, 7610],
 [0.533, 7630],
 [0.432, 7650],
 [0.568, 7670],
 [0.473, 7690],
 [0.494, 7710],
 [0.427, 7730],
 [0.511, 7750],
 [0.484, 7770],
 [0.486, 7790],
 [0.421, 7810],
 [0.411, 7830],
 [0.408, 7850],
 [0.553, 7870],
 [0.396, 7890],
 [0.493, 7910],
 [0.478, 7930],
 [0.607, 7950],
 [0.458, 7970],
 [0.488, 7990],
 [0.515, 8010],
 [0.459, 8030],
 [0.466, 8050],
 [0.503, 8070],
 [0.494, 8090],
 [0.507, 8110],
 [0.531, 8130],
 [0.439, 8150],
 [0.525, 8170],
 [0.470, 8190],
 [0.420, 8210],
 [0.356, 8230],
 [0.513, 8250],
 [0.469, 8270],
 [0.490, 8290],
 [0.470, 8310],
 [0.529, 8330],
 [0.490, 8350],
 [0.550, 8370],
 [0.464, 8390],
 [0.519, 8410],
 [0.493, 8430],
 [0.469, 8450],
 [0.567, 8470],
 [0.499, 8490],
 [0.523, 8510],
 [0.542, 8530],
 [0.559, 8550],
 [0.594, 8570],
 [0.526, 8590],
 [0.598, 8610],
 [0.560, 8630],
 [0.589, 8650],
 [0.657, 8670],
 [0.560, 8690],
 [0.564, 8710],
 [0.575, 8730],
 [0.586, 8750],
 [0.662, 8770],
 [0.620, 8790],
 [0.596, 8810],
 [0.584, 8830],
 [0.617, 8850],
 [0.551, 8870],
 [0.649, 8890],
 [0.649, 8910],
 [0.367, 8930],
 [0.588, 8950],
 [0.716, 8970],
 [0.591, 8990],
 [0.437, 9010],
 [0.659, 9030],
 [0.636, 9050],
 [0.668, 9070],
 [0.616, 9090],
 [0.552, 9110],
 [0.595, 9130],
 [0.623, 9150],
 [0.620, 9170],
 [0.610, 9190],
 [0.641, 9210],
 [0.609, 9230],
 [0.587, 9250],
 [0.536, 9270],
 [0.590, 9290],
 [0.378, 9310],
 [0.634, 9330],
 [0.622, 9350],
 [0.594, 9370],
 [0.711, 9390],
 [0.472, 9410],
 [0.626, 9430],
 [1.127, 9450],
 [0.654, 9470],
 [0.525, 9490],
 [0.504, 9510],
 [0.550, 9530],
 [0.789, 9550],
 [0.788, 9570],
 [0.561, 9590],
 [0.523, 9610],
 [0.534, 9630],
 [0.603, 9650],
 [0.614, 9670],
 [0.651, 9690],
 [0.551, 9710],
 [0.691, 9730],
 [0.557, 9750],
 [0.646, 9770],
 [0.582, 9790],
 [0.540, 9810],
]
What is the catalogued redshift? 0.911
